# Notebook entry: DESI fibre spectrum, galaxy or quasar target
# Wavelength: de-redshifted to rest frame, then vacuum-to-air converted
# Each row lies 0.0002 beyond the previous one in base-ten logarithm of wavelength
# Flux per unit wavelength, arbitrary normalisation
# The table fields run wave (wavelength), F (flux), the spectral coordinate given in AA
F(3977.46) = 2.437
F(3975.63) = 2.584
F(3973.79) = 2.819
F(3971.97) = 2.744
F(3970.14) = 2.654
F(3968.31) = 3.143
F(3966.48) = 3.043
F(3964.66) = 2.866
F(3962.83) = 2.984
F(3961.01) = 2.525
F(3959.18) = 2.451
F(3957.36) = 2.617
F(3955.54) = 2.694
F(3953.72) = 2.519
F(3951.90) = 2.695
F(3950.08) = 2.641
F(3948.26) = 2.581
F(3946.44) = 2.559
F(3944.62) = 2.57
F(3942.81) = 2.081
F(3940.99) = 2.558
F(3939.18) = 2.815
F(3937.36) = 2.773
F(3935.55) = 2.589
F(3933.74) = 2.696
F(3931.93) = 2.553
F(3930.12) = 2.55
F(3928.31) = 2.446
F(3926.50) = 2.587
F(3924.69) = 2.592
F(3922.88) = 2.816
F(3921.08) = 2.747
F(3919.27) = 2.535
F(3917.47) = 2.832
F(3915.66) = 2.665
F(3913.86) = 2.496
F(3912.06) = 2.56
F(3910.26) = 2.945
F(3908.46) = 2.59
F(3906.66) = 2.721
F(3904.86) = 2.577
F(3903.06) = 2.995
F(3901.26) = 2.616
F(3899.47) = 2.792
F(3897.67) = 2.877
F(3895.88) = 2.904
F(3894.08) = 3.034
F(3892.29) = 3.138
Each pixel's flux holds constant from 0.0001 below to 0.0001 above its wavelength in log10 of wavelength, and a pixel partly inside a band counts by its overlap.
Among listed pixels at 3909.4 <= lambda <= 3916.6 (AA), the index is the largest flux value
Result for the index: 2.945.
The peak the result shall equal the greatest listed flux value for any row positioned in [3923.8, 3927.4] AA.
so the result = 2.592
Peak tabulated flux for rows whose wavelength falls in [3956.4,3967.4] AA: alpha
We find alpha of 3.043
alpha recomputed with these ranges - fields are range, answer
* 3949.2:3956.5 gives 2.695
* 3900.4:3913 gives 2.995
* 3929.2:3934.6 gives 2.696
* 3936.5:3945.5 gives 2.815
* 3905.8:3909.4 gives 2.721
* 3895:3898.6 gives 2.904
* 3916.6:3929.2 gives 2.832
